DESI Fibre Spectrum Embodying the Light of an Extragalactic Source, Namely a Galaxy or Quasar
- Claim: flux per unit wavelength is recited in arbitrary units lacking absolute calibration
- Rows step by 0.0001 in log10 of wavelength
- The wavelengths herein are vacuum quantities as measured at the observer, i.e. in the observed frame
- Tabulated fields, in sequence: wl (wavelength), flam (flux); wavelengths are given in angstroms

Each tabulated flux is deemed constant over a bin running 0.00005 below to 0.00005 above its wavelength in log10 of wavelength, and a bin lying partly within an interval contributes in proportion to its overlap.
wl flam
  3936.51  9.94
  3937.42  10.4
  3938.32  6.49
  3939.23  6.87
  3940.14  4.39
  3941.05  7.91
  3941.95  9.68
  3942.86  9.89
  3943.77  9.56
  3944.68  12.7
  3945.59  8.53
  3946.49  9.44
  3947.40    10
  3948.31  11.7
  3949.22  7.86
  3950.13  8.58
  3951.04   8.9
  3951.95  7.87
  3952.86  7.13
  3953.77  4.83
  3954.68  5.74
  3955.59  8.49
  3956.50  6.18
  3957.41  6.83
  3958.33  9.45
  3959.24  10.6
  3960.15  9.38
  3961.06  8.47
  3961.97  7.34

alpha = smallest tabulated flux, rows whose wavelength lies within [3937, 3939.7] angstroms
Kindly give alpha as 6.49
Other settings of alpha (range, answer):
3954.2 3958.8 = 5.74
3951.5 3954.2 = 4.83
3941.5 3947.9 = 8.53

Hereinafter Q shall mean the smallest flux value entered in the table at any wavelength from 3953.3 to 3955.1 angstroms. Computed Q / 4.83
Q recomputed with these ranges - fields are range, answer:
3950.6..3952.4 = 7.87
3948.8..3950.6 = 7.86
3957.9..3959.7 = 9.45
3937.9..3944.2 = 4.39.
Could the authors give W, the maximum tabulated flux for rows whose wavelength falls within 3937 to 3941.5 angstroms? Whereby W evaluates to 10.4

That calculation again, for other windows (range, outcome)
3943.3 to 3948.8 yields 12.7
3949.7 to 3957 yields 8.9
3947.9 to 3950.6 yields 11.7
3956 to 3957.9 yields 6.83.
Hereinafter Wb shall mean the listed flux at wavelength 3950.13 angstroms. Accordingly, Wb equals 8.58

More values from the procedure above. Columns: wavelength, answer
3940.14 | 4.39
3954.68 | 5.74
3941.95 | 9.68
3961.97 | 7.34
